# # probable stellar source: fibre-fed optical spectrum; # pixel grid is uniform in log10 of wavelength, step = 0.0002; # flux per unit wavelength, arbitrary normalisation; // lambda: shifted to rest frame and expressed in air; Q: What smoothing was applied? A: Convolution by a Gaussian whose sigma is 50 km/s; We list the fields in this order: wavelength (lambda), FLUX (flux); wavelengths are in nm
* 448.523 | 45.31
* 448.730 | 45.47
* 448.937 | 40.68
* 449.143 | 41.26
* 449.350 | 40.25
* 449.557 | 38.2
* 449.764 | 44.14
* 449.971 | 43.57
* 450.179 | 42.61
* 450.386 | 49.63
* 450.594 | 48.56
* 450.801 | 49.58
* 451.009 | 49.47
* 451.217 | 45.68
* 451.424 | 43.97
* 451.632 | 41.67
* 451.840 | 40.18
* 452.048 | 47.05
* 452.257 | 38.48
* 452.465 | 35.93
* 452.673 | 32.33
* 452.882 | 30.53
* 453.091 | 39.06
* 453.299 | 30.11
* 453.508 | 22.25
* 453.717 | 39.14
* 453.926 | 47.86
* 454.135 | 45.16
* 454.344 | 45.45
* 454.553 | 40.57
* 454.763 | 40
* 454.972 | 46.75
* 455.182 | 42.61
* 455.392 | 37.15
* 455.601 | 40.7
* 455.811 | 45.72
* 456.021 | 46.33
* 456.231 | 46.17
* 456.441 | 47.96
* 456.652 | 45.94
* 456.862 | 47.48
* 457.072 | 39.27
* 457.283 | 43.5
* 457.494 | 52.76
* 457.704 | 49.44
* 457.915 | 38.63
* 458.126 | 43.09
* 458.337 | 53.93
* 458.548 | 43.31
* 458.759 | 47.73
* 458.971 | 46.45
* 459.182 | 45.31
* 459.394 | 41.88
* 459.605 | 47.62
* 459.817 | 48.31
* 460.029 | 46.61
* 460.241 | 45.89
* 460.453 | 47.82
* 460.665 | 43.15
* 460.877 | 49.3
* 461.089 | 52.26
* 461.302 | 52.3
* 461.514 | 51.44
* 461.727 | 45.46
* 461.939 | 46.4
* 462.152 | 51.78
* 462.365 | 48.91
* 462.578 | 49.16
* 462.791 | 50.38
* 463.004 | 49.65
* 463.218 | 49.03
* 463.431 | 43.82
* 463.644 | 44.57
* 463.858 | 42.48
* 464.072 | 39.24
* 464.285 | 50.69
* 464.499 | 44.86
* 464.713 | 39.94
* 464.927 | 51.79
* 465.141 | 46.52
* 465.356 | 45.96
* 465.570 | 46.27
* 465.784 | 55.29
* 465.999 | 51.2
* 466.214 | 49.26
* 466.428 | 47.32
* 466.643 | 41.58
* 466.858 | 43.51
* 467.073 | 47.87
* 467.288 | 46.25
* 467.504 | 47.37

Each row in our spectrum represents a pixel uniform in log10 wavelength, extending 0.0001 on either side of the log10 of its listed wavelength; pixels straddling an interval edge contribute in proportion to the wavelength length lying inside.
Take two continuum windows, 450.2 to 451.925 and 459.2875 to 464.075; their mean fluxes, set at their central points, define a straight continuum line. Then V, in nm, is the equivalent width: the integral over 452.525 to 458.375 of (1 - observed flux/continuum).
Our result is 0.58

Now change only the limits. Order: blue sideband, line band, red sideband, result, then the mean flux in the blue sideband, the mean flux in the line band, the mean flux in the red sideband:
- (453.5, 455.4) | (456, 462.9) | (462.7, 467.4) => -0.478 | 41.8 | 47.2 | 46.7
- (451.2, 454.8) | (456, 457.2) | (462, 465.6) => -0.111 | 39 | 45.4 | 46.8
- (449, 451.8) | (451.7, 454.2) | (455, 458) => 0.405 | 44.4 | 37.3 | 44.6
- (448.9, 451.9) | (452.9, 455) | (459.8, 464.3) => 0.287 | 44.1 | 39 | 47.6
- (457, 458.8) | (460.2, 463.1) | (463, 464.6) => -0.220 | 45.8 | 48.9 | 45.3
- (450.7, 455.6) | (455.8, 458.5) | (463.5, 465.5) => -0.257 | 40.5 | 46.1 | 45.1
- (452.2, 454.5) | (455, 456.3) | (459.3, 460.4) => -0.096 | 37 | 43.2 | 46.2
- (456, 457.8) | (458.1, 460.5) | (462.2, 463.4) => 0.052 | 46.5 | 46.6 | 49.2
